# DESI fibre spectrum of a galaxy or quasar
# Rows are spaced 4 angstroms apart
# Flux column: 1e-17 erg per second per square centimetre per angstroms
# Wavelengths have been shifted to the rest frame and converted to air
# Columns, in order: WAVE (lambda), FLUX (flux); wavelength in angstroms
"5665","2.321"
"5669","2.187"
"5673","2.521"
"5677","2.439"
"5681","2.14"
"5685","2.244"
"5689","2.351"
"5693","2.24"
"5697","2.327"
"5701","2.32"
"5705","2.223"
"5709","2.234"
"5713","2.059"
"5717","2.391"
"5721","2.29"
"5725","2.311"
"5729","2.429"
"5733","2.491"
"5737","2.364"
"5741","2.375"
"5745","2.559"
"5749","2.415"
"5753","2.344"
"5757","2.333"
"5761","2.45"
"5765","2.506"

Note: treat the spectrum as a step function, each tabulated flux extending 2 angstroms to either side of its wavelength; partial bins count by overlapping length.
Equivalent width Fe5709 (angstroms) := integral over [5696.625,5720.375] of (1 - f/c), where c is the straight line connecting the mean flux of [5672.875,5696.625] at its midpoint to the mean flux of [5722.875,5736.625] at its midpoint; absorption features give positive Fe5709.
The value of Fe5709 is 1.0 angstroms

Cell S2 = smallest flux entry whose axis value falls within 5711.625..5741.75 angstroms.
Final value 2.059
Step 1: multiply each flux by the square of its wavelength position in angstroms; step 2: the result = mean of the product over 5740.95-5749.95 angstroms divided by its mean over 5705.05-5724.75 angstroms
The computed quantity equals 1.1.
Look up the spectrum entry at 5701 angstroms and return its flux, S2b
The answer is 2.32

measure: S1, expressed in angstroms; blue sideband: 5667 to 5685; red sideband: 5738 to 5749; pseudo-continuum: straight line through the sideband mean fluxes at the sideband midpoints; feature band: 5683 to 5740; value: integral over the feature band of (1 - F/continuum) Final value 1.86 angstroms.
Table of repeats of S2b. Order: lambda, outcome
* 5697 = 2.327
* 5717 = 2.391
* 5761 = 2.45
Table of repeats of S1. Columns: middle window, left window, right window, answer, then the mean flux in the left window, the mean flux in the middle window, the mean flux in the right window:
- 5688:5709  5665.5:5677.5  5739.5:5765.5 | 0.9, 2.37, 2.28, 2.42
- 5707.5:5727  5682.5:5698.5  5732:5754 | 0.8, 2.28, 2.26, 2.43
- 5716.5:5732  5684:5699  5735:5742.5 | -0.1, 2.29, 2.36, 2.37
